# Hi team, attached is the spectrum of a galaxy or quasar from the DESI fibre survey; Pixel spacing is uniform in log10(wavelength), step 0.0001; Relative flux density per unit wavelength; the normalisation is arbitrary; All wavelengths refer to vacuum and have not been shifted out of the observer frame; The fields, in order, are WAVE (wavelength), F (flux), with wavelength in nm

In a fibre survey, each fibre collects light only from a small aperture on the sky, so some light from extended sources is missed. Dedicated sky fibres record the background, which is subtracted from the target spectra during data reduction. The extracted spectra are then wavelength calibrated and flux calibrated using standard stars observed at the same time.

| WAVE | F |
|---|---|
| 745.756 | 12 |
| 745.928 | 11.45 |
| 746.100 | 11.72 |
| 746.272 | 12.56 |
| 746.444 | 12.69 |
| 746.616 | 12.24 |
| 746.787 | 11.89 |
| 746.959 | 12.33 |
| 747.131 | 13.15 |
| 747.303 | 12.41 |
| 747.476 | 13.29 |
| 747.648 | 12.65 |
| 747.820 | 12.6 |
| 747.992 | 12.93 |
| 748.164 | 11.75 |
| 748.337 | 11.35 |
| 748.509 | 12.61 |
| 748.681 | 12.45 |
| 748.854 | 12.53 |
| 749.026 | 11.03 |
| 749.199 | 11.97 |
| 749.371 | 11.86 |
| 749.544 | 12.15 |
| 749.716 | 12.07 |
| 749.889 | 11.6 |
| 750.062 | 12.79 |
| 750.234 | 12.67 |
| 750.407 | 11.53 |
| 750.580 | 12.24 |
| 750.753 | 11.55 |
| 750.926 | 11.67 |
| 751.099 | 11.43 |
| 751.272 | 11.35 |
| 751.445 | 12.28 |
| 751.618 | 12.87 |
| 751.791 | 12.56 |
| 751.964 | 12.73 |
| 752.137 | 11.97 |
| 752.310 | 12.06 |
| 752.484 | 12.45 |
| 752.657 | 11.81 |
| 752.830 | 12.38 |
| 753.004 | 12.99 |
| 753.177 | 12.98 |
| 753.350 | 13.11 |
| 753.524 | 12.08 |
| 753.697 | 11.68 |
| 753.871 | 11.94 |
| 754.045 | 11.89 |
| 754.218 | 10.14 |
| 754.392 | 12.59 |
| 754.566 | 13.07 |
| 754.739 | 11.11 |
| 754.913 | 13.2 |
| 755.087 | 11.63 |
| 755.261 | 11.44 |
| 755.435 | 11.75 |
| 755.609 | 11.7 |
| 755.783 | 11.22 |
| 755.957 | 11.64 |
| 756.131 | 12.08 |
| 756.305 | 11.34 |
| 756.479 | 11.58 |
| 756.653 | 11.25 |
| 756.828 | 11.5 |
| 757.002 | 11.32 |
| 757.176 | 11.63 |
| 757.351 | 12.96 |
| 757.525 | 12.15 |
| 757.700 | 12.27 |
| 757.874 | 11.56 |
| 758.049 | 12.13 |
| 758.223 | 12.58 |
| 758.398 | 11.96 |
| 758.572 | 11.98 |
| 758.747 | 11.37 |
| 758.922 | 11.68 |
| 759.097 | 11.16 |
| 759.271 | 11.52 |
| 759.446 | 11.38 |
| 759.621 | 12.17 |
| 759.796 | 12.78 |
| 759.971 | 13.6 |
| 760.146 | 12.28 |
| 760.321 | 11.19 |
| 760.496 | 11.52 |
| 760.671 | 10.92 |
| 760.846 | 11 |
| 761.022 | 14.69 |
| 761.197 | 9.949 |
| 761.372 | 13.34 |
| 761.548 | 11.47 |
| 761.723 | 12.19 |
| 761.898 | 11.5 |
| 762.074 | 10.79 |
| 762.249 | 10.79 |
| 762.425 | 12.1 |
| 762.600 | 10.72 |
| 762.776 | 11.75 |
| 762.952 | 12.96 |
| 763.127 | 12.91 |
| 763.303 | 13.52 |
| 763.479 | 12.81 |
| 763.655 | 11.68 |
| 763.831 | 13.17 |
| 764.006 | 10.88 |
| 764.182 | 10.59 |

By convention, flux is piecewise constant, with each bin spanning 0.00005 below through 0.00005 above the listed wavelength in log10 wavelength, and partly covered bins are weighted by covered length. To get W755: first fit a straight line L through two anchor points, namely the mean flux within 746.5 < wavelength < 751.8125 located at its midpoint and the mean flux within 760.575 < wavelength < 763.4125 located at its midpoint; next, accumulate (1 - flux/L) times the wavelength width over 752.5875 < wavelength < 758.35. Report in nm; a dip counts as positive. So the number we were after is 0.04 nm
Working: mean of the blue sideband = 12.2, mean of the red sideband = 11.9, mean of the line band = 12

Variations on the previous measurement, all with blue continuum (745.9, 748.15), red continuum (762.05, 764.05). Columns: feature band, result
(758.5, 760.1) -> 0.03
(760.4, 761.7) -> 0.03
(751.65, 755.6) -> 0.04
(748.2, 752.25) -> 0.11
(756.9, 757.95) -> 0.02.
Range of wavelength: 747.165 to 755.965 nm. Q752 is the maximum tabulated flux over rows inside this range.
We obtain 13.29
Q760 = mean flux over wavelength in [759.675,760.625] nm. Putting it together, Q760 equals 12.2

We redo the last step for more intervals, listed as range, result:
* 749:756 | 12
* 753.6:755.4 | 11.9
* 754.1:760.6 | 11.8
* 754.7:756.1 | 11.7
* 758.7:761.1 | 11.9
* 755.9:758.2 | 11.8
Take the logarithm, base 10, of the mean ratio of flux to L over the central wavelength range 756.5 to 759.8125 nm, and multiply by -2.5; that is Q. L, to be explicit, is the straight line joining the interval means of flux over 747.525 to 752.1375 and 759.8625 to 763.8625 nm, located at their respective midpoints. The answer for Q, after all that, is 0.02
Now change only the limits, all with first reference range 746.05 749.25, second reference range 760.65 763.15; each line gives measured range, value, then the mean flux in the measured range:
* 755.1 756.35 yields 0.04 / 11.6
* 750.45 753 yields 0.01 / 12.1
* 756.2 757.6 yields 0.02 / 11.7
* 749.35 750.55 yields 0.01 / 12.1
